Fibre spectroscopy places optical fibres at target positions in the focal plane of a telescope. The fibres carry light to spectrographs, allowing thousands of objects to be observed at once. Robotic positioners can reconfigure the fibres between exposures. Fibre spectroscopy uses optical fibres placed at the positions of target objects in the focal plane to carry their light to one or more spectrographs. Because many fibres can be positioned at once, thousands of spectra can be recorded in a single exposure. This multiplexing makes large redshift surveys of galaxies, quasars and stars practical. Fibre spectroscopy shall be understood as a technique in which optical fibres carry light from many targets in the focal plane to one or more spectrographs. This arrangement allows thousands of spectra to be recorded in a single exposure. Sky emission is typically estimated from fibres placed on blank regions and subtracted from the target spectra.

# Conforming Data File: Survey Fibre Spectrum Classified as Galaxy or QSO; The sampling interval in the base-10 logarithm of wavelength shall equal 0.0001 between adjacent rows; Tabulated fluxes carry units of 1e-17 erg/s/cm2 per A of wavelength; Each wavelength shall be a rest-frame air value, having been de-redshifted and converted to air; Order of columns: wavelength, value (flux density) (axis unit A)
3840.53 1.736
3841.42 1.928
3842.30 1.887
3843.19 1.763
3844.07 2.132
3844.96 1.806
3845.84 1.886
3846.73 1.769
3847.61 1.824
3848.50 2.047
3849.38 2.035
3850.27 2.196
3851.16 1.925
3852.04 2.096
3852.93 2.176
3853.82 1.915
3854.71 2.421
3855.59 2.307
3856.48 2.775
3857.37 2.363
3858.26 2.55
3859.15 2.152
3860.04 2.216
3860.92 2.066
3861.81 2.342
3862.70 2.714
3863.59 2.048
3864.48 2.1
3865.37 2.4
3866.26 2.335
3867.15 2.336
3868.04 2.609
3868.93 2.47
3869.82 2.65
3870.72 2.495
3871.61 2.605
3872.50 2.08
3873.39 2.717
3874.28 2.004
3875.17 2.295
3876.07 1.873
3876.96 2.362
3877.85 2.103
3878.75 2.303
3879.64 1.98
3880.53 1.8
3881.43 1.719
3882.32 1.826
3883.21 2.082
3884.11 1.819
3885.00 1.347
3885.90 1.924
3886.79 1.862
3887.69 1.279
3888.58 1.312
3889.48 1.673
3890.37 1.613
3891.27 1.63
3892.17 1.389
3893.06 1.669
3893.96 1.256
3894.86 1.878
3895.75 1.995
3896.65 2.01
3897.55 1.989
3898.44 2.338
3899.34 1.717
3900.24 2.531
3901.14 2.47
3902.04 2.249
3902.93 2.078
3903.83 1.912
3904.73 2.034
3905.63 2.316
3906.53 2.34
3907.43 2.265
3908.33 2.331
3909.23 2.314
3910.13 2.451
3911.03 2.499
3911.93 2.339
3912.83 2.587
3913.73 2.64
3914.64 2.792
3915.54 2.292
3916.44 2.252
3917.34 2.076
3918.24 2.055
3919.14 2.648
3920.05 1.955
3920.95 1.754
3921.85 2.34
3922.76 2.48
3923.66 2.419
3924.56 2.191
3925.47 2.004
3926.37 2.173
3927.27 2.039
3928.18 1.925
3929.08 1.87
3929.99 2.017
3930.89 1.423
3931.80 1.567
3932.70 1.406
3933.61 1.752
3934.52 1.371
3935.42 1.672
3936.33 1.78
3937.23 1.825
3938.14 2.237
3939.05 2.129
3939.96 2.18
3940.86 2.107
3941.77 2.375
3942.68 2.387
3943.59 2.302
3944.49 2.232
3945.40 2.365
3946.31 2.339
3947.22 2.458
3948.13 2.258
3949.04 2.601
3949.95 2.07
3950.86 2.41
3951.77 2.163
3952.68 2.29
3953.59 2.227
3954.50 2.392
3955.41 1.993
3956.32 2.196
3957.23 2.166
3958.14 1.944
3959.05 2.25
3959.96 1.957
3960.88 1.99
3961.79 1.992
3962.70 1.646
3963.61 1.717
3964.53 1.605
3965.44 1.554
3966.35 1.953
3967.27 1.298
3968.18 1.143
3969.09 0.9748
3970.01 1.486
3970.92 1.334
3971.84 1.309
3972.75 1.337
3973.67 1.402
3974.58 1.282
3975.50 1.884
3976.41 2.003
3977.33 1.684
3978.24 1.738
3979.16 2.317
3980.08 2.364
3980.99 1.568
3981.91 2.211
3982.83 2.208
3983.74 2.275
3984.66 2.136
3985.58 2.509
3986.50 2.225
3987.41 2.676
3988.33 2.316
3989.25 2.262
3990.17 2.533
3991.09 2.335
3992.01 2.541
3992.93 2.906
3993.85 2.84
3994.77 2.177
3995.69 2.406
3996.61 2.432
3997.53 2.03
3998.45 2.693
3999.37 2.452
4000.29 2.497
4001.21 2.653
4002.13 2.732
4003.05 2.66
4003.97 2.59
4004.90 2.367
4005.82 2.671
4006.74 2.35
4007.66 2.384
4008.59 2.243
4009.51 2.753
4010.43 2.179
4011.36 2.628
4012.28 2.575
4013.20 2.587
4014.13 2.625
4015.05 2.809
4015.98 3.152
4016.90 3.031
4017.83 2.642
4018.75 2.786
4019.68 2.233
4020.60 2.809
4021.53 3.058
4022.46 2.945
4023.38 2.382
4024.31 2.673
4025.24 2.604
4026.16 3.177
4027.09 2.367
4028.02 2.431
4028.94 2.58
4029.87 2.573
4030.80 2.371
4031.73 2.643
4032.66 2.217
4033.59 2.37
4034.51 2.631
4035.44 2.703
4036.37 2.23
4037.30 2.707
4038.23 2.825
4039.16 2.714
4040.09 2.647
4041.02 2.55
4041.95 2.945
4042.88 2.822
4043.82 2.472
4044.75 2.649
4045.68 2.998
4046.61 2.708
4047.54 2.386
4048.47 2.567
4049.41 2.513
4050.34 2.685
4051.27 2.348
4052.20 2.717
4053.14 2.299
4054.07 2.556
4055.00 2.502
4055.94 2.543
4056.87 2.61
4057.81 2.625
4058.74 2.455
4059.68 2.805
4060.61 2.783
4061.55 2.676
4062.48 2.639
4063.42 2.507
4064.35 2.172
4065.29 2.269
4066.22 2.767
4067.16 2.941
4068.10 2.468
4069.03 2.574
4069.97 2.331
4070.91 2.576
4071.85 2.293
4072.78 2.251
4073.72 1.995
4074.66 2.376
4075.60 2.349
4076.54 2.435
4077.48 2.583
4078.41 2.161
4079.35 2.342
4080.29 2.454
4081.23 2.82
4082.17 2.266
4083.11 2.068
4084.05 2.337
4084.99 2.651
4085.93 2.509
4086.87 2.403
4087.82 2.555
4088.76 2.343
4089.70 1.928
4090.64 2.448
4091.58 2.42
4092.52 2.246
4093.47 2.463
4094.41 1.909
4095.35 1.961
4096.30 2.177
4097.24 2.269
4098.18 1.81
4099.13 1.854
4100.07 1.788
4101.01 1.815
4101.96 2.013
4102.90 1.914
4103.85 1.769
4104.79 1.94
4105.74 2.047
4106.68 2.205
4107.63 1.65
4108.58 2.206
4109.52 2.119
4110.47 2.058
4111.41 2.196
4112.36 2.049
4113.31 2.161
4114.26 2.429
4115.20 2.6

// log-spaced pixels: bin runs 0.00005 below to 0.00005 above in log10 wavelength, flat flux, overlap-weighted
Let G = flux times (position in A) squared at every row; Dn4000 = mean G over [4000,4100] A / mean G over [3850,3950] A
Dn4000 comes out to 1.28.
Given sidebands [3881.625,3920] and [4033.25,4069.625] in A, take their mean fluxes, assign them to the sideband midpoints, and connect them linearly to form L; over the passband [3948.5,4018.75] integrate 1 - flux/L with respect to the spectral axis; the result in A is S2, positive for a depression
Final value 4.8 A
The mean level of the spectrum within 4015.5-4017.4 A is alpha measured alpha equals 3.07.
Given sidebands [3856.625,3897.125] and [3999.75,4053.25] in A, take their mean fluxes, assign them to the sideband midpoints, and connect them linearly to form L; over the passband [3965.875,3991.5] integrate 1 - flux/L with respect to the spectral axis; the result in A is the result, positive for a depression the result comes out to 5.8 A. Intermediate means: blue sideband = 2.05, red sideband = 2.61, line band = 1.88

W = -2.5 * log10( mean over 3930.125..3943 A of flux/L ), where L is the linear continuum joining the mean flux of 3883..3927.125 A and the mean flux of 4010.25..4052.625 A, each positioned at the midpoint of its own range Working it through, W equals 0.18 mag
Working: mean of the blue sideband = 2.07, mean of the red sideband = 2.64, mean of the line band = 1.87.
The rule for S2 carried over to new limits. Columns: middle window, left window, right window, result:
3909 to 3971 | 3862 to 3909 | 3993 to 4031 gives 6.18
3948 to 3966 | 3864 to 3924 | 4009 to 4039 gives 2.29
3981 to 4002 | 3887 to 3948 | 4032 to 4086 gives -0.95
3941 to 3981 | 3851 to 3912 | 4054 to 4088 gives 5.79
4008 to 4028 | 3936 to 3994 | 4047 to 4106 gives -4.37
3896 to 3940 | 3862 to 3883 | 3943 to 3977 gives -1.00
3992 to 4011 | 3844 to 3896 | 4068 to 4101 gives -2.61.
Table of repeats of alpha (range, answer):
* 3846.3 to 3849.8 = 1.92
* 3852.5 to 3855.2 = 2.18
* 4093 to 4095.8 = 2.12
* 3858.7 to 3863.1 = 2.3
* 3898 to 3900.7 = 2.19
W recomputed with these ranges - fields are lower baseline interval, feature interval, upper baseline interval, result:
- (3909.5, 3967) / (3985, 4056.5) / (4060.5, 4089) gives -0.12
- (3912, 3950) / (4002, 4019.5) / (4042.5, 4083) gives -0.11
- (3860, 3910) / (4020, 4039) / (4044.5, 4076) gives -0.07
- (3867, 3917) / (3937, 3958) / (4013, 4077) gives 0.01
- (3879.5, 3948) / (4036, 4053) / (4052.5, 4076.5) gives -0.09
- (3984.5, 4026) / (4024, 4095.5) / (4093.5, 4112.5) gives -0.12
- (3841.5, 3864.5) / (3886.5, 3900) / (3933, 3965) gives 0.23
